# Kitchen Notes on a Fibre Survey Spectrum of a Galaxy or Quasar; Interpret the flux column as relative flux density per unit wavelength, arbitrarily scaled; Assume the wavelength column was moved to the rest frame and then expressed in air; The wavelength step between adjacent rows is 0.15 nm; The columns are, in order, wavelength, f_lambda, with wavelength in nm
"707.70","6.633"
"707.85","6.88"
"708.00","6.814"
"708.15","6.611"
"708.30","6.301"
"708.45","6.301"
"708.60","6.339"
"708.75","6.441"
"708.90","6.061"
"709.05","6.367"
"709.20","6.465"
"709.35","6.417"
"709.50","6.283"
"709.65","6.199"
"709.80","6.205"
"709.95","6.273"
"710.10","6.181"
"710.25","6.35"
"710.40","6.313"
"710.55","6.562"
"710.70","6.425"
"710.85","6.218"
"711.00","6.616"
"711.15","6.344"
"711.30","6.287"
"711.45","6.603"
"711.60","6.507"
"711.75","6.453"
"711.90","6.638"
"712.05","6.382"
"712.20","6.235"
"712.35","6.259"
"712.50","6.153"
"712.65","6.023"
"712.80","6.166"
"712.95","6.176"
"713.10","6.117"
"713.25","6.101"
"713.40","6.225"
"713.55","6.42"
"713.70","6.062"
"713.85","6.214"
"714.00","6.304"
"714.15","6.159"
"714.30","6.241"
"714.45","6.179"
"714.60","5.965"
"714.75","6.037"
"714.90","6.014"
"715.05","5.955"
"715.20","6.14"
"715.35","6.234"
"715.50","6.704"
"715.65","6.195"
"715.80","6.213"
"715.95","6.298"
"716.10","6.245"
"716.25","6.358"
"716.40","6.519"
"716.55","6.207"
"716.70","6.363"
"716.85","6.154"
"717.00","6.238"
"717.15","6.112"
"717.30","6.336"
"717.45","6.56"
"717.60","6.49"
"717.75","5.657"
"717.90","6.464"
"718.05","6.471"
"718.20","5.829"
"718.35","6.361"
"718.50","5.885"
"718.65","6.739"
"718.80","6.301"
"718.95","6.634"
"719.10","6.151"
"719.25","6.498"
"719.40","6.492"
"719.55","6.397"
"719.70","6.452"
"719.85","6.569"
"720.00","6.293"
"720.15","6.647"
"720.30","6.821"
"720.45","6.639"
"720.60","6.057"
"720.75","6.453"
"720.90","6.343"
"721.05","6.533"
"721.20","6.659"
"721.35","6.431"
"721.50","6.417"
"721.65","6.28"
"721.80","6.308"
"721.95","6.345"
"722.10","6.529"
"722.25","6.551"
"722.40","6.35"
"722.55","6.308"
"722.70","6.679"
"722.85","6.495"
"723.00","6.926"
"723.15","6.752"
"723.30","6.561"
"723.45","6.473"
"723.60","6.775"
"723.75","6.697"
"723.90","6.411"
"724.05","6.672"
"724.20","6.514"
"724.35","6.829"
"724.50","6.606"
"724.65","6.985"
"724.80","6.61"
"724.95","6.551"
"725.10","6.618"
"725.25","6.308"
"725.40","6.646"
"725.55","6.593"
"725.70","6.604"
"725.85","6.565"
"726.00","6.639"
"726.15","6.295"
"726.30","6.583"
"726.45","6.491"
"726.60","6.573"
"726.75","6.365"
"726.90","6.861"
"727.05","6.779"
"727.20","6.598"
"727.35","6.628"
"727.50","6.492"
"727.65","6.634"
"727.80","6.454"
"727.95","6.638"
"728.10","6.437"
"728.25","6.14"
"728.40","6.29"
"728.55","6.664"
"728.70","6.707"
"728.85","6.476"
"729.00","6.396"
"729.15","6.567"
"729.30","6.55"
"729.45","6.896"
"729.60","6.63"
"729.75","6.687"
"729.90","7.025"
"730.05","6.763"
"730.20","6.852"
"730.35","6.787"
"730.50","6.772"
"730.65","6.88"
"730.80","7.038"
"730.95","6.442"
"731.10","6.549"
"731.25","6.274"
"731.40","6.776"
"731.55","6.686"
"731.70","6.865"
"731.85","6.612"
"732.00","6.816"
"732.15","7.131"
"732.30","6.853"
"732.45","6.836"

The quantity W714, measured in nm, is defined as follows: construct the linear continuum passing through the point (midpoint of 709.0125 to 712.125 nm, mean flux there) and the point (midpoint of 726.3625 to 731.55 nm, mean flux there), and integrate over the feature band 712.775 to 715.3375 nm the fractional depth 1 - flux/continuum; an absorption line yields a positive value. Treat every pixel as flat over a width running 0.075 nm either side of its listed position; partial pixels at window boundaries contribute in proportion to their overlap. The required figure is 0.11 nm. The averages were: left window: 6.39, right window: 6.62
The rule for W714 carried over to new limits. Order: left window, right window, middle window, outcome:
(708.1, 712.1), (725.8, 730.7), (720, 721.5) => 0.004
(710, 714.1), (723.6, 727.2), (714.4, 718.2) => 0.098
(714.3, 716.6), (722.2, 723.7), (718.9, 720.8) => -0.009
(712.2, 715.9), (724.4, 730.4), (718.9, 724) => -0.068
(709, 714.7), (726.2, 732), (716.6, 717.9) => 0.029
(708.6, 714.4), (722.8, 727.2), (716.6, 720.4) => 0.062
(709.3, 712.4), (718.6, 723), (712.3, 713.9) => 0.055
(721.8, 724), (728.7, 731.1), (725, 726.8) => 0.026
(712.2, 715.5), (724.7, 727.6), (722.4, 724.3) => -0.035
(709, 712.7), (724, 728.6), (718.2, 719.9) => 0.023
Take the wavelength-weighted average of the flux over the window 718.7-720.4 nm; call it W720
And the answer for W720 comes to 6.48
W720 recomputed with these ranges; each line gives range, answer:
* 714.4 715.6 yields 6.15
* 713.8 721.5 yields 6.32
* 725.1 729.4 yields 6.54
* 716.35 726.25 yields 6.46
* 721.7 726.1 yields 6.58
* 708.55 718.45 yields 6.27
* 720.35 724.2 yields 6.51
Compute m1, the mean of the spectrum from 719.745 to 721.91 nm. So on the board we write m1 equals 6.46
